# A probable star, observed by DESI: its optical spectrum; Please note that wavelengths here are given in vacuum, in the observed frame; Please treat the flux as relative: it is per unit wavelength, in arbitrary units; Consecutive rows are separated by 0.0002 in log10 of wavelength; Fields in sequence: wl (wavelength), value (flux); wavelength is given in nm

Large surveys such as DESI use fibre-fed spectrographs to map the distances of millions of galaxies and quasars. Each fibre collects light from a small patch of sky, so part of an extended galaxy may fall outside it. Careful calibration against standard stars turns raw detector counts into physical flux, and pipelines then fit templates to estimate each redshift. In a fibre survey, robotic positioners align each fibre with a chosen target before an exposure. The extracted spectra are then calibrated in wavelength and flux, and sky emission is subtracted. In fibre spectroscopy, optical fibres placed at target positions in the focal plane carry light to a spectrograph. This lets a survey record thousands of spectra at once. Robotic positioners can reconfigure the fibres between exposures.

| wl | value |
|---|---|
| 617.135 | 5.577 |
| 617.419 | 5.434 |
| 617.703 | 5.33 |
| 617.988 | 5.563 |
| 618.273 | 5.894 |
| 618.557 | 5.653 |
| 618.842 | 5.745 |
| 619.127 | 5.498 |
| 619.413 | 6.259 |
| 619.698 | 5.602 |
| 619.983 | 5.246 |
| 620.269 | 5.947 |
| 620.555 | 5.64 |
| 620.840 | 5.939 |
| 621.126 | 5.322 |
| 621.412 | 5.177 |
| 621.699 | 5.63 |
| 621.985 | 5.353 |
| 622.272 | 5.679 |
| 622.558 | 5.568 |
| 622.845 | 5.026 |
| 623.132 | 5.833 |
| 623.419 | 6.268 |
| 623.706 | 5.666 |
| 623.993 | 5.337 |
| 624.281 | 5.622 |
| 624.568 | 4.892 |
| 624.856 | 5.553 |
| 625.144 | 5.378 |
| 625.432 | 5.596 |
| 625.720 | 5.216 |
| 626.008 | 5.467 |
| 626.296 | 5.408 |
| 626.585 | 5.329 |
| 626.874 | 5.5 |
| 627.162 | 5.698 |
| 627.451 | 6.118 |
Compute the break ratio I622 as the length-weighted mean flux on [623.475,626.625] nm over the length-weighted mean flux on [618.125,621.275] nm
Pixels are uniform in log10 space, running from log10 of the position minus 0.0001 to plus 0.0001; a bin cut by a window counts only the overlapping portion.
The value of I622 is 0.95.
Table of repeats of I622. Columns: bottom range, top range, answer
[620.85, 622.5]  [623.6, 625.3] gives 0.99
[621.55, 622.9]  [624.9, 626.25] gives 0.99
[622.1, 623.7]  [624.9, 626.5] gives 0.96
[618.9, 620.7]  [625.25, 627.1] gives 0.95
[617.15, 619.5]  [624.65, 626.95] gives 0.96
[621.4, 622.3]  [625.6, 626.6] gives 0.98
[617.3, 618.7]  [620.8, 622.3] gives 0.98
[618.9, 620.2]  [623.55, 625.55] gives 0.96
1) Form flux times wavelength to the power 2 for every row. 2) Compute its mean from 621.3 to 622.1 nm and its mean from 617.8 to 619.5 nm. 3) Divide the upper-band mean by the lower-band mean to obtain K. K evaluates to 0.95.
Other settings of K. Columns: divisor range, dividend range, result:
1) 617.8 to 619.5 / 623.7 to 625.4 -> 0.96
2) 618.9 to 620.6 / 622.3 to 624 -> 1.00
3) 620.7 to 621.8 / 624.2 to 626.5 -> 0.99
